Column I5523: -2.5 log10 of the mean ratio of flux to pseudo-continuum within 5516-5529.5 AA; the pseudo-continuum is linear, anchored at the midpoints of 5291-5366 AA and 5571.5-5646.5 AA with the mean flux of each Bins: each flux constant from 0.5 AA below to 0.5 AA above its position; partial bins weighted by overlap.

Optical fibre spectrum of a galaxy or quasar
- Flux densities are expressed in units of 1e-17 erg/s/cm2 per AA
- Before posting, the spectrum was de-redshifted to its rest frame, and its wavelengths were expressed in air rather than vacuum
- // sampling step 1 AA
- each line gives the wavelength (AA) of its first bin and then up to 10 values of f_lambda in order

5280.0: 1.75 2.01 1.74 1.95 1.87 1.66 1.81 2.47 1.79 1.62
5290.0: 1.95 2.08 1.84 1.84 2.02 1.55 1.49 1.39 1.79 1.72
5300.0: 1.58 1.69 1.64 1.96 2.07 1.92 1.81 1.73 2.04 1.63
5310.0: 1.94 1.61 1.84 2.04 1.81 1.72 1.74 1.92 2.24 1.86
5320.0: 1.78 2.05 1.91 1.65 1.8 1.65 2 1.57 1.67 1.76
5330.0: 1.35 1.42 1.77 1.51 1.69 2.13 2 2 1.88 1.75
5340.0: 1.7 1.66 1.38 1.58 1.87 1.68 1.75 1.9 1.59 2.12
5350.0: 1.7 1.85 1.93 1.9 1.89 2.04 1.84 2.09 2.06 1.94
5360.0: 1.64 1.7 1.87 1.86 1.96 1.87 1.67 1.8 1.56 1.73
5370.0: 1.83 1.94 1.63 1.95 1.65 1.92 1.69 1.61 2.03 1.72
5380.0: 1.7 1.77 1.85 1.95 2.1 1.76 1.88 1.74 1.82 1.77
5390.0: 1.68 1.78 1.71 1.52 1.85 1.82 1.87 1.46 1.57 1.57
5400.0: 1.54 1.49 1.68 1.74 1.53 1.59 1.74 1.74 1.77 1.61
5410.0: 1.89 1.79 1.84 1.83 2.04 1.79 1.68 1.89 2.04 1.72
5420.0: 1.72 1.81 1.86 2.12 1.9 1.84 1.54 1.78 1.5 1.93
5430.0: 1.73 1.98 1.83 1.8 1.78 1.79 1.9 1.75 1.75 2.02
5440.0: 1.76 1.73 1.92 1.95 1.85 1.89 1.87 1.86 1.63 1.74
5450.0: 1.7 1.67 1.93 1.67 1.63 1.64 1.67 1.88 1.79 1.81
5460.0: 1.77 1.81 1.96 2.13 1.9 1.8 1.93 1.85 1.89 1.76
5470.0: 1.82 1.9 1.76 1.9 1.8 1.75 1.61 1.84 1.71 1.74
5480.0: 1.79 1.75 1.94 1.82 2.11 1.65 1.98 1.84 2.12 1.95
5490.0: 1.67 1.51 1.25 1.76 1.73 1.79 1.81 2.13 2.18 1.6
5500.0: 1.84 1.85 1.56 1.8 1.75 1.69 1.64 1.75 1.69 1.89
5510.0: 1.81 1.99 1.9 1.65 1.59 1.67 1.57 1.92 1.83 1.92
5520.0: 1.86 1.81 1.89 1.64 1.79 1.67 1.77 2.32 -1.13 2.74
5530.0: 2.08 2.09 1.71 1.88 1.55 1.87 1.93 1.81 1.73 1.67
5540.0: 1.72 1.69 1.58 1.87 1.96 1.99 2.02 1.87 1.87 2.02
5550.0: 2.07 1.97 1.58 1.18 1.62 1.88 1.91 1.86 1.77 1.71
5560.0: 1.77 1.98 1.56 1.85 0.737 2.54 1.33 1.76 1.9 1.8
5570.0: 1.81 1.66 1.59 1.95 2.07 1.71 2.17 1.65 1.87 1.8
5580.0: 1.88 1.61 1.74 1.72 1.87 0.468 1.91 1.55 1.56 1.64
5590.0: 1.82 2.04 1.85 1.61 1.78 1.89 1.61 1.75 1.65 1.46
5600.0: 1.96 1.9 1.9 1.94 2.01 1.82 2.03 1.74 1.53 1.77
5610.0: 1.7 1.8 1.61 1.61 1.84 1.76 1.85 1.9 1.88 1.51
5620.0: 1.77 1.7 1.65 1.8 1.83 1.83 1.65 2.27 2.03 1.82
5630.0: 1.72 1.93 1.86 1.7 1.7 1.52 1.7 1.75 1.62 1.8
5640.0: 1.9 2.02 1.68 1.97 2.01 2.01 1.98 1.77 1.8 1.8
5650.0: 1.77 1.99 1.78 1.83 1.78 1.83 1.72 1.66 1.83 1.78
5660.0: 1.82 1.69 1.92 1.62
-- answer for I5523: 0.06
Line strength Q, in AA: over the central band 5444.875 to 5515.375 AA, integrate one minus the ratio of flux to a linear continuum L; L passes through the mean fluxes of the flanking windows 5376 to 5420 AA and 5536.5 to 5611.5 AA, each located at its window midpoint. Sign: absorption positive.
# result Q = -1.44 AA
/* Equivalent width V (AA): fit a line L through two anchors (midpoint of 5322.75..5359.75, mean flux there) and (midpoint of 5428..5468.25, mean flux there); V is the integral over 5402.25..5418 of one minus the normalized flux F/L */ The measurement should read 0.3 AA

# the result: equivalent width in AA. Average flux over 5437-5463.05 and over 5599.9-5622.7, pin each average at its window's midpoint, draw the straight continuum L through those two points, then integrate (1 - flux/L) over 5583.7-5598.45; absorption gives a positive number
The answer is 1.0 AA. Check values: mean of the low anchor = 1.8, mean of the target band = 1.66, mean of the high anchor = 1.79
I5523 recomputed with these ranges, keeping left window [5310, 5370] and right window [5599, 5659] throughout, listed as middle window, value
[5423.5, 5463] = 0.00 mag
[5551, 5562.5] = 0.05 mag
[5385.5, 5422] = 0.04 mag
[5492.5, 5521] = 0.01 mag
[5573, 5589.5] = 0.06 mag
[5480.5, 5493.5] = 0.01 mag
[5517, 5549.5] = 0.01 mag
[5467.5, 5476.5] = 0.00 mag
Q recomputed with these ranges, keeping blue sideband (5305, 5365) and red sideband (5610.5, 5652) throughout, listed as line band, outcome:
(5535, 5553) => -0.2 AA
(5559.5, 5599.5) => 1.9 AA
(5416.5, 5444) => -0.3 AA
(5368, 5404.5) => 1.4 AA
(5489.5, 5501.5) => 0.3 AA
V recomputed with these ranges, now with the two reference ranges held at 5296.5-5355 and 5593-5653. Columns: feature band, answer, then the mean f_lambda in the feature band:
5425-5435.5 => 0.1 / 1.77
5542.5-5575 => 0.1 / 1.79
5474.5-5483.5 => 0.1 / 1.77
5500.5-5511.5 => 0.2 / 1.77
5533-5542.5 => 0.3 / 1.74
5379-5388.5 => -0.2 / 1.83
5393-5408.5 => 1.1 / 1.66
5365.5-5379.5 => 0.2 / 1.77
